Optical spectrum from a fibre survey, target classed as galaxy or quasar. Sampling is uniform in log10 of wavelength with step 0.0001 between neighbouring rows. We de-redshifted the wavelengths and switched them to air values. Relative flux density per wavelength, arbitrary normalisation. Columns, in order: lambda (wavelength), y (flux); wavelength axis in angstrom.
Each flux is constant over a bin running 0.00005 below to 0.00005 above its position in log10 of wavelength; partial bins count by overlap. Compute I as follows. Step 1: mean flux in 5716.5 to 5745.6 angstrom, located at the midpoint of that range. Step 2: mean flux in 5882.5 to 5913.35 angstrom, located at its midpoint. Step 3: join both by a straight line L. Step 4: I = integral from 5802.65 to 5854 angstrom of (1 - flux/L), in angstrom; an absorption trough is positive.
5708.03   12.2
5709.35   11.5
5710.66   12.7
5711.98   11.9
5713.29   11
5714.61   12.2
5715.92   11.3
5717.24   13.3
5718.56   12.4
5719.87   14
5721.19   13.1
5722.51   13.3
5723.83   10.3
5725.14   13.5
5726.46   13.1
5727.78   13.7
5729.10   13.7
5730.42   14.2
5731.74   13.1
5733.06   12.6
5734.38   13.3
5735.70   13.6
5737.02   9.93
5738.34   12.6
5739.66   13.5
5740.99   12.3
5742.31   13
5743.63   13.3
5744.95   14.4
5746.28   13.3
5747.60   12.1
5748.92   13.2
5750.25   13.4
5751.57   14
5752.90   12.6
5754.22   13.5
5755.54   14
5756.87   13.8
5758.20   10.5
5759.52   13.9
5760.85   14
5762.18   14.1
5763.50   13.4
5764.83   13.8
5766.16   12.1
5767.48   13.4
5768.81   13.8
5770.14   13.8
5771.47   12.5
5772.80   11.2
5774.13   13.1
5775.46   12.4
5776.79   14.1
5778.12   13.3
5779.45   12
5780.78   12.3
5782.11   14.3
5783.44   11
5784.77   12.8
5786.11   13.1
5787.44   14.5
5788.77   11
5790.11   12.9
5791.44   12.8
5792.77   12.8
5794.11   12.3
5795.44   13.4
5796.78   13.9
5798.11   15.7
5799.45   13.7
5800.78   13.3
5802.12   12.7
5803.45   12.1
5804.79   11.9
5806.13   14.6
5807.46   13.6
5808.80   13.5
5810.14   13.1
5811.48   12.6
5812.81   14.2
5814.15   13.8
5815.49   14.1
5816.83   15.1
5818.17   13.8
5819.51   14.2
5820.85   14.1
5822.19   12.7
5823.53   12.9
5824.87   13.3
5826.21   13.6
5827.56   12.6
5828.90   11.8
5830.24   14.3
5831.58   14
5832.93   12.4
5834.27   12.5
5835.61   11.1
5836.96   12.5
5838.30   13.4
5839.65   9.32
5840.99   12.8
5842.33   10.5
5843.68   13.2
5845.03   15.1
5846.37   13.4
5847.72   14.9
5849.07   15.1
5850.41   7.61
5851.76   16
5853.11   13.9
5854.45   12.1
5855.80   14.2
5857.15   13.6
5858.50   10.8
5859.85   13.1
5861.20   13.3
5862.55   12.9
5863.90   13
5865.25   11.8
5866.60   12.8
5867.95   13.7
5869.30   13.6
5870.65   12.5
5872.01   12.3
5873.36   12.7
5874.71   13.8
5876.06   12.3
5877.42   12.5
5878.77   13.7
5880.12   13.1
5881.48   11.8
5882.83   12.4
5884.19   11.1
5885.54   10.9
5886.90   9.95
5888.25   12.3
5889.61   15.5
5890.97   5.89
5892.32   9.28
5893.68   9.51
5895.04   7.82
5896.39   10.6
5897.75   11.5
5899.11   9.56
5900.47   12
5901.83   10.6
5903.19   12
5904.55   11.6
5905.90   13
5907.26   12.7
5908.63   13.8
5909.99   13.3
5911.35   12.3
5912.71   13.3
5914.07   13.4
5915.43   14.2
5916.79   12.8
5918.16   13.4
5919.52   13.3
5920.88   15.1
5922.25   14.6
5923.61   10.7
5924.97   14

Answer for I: -4.8 angstrom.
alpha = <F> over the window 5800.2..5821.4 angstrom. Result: 13.5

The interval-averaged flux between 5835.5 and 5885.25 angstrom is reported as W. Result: 12.8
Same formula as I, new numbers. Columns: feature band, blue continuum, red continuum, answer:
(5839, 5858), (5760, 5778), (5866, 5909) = -1.1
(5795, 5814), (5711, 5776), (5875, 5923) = -1.3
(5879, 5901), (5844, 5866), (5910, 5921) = 4.0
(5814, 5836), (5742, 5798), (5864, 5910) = -1.5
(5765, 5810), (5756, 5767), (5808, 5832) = 1.1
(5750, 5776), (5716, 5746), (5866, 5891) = -0.6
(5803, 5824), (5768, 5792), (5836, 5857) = -1.1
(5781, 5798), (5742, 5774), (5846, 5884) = 0.2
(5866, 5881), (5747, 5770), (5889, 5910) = -2.0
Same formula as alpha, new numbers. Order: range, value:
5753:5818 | 13.2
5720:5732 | 13.1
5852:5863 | 13.1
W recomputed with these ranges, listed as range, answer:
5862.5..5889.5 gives 12.5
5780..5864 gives 13.1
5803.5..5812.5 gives 13.2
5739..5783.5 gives 13.1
